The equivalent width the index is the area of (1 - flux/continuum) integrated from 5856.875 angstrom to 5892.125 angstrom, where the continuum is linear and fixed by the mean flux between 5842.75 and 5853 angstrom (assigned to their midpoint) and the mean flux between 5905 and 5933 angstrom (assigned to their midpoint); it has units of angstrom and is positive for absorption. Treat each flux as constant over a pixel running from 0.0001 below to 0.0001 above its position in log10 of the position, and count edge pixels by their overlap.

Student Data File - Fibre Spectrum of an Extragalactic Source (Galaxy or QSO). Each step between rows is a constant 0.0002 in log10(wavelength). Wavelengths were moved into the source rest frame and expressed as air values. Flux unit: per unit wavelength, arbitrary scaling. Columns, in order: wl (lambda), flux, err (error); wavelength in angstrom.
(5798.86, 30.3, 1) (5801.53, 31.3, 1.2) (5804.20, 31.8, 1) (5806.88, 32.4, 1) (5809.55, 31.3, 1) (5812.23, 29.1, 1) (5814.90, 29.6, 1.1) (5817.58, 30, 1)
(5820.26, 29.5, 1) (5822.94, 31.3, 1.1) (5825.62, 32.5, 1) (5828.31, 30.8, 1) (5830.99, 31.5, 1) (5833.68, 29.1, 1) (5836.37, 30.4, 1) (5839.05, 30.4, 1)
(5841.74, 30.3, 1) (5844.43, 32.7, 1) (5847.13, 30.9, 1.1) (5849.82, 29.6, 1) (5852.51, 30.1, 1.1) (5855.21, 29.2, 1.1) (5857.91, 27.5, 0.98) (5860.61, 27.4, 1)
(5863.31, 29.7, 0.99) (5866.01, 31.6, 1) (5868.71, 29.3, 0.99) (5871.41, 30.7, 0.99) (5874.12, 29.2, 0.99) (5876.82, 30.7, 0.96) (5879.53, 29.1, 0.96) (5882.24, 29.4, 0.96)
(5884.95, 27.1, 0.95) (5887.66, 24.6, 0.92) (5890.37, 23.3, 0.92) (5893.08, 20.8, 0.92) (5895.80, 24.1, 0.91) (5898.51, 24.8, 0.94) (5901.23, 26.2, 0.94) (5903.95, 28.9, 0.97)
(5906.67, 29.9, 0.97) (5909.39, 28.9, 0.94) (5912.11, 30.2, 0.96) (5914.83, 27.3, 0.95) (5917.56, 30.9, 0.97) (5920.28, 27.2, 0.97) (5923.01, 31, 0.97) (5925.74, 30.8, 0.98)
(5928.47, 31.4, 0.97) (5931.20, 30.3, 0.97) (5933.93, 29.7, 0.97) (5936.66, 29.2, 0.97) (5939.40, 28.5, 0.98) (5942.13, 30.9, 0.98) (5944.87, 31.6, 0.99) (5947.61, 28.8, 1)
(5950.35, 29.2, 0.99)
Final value 2.5 angstrom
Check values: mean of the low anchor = 30.9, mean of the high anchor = 29.8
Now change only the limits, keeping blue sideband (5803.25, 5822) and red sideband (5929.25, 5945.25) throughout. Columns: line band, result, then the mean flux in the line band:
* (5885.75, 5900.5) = 3.1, 23.8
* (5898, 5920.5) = 1.2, 28.4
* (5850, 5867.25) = 0.6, 29.3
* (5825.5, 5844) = -0.2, 30.7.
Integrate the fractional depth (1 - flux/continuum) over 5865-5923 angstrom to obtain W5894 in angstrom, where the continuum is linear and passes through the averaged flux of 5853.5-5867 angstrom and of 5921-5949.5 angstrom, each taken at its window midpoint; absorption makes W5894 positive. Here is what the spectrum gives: 3.2 angstrom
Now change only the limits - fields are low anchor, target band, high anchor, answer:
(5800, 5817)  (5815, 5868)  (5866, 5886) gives 0.0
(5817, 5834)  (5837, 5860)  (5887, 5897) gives -1.5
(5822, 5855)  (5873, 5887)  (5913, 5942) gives 0.6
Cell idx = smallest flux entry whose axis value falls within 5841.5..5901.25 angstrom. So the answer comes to 20.8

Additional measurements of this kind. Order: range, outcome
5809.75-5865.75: 27.4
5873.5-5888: 24.6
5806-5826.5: 29.1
